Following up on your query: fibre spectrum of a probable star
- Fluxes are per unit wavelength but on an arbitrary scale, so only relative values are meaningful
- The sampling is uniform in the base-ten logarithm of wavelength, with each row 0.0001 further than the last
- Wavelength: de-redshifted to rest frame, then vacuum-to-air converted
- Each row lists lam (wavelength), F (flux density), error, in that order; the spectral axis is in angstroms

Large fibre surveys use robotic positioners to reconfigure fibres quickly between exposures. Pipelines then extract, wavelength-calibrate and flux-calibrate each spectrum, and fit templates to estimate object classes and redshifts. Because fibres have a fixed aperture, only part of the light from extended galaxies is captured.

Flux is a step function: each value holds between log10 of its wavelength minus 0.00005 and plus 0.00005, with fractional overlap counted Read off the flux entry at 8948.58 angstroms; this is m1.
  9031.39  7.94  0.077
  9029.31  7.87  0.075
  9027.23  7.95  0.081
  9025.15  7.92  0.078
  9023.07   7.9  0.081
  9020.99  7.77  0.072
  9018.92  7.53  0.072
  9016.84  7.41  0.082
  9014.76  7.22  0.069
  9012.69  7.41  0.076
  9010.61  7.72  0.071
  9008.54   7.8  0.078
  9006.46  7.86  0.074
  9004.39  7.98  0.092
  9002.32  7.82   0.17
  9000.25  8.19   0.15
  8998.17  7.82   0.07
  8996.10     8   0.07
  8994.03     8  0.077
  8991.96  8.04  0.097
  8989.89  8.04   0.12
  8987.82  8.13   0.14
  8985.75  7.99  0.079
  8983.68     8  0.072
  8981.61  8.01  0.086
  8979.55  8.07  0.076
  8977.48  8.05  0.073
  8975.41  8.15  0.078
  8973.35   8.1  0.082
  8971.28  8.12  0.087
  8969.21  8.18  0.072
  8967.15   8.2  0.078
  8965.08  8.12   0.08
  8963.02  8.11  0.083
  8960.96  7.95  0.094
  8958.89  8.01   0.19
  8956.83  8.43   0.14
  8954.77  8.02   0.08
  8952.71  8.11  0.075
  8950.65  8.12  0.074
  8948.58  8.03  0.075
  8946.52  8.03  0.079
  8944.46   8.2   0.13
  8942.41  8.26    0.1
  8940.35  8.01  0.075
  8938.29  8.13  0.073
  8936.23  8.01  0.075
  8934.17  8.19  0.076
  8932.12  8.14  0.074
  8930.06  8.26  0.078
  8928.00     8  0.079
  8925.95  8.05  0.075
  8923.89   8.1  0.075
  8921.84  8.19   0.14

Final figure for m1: 8.03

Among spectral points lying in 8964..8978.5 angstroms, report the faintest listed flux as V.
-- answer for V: 8.05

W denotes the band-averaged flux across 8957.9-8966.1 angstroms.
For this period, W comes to 8.05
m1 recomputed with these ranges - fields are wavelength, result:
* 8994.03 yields 8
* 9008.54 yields 7.8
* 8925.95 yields 8.05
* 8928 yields 8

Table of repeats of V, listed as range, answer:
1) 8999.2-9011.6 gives 7.72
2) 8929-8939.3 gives 8.01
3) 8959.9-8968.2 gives 7.95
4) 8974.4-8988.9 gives 7.99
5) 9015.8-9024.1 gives 7.41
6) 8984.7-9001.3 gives 7.82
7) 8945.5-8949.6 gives 8.03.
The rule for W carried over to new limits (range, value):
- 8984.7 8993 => 8.05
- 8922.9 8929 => 8.05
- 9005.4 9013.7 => 7.7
